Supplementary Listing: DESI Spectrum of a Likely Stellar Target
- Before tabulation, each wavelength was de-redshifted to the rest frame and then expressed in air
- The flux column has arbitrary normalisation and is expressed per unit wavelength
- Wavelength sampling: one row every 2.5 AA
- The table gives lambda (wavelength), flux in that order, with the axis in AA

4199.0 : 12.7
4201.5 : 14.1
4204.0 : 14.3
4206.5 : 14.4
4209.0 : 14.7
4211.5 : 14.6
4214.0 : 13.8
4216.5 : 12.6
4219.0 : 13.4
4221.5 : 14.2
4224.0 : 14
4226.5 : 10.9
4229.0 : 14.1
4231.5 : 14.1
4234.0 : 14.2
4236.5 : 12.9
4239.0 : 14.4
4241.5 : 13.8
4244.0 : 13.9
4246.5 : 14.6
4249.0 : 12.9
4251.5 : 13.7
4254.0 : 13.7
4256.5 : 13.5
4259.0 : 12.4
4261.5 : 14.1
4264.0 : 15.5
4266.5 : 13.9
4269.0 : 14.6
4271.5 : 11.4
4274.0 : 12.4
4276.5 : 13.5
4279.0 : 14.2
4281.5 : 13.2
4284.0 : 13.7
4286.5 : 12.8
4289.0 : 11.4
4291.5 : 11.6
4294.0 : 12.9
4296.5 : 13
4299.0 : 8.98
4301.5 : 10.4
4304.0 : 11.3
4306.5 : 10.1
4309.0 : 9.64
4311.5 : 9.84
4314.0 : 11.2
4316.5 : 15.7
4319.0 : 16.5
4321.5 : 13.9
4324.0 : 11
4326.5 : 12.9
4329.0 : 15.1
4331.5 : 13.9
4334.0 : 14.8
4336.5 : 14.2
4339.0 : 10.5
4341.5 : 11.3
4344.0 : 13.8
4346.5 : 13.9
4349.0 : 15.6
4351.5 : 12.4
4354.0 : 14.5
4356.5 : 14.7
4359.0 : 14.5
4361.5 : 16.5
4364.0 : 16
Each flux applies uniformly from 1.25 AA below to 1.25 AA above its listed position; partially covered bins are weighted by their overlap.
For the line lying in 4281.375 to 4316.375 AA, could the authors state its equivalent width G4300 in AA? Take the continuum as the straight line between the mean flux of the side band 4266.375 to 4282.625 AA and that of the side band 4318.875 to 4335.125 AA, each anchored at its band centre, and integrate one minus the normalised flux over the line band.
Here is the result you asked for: 5.21 AA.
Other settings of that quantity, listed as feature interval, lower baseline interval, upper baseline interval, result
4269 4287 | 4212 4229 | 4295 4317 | -2.2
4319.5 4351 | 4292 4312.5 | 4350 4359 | -1.6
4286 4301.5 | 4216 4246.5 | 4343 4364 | 2.7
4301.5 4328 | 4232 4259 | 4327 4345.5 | 2.5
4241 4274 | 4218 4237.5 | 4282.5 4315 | -2.8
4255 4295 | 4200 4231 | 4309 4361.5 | 1.3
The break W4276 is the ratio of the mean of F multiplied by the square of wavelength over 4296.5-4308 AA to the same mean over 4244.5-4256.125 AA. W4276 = 0.78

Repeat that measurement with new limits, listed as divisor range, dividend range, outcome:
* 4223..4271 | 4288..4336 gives 0.93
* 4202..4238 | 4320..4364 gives 1.06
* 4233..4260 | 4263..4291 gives 0.99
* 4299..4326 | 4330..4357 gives 1.16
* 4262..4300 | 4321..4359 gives 1.08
